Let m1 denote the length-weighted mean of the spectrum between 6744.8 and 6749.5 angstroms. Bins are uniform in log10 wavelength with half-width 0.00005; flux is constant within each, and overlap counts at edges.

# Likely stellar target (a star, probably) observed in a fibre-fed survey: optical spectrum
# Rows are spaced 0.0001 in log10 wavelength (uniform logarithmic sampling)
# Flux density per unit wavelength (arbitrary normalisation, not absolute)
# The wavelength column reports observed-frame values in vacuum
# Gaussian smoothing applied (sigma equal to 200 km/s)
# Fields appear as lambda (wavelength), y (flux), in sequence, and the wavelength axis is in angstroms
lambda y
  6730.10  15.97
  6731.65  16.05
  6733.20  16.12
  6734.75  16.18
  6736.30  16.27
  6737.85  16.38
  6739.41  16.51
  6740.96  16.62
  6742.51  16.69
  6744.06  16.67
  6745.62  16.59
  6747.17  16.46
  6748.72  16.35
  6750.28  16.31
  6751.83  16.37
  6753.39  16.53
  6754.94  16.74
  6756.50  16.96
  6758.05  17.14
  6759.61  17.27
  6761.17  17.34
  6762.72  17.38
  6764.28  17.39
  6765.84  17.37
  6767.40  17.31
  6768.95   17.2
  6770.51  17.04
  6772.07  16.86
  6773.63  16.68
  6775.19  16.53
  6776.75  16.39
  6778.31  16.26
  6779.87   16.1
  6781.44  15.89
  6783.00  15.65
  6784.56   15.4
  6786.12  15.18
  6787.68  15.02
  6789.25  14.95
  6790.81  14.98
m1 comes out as 16.5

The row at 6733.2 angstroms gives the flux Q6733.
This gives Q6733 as 16.12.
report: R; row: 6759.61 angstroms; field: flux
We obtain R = 17.27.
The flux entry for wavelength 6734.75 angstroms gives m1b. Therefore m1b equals 16.18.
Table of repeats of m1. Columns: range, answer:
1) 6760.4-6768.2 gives 17.4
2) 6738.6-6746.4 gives 16.6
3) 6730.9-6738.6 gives 16.2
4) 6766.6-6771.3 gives 17.2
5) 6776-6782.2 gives 16.1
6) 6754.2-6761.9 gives 17.1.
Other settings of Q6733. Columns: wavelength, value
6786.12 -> 15.18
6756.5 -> 16.96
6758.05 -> 17.14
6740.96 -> 16.62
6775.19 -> 16.53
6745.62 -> 16.59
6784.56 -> 15.4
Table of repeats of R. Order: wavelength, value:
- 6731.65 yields 16.05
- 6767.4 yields 17.31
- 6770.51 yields 17.04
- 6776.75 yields 16.39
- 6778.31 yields 16.26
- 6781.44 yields 15.89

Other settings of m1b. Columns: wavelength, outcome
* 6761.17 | 17.34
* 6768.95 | 17.2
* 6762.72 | 17.38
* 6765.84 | 17.37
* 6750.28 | 16.31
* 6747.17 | 16.46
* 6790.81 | 14.98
